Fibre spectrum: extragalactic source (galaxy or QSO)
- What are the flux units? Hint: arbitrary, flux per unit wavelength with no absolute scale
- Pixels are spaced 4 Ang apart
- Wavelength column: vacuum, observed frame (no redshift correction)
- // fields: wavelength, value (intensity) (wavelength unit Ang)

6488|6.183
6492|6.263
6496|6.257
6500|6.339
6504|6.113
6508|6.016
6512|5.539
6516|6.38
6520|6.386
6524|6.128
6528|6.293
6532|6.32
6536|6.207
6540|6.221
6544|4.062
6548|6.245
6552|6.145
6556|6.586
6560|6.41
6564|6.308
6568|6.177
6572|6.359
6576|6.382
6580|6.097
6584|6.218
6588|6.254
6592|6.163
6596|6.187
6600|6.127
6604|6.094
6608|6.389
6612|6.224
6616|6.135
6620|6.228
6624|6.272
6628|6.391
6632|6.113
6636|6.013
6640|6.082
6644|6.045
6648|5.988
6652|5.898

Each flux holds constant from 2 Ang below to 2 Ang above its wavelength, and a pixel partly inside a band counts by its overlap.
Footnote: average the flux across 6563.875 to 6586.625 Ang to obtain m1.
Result 6.25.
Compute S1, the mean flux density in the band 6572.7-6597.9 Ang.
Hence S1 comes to 6.22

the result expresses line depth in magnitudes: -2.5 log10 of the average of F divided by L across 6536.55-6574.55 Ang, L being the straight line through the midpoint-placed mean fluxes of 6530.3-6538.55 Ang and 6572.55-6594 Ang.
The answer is 0.03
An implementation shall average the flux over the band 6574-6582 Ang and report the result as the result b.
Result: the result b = 6.24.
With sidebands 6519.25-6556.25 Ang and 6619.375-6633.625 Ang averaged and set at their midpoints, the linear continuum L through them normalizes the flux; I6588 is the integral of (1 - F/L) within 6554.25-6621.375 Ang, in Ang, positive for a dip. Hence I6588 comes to -1.09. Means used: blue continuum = 6.02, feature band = 6.25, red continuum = 6.26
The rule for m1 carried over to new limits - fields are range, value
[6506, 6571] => 6.09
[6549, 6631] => 6.26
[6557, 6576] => 6.34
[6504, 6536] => 6.15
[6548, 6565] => 6.35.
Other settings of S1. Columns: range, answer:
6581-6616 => 6.2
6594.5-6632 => 6.22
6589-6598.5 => 6.18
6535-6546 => 5.43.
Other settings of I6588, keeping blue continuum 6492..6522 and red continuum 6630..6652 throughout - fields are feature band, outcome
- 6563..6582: -0.52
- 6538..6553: 1.19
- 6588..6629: -1.05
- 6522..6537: -0.26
